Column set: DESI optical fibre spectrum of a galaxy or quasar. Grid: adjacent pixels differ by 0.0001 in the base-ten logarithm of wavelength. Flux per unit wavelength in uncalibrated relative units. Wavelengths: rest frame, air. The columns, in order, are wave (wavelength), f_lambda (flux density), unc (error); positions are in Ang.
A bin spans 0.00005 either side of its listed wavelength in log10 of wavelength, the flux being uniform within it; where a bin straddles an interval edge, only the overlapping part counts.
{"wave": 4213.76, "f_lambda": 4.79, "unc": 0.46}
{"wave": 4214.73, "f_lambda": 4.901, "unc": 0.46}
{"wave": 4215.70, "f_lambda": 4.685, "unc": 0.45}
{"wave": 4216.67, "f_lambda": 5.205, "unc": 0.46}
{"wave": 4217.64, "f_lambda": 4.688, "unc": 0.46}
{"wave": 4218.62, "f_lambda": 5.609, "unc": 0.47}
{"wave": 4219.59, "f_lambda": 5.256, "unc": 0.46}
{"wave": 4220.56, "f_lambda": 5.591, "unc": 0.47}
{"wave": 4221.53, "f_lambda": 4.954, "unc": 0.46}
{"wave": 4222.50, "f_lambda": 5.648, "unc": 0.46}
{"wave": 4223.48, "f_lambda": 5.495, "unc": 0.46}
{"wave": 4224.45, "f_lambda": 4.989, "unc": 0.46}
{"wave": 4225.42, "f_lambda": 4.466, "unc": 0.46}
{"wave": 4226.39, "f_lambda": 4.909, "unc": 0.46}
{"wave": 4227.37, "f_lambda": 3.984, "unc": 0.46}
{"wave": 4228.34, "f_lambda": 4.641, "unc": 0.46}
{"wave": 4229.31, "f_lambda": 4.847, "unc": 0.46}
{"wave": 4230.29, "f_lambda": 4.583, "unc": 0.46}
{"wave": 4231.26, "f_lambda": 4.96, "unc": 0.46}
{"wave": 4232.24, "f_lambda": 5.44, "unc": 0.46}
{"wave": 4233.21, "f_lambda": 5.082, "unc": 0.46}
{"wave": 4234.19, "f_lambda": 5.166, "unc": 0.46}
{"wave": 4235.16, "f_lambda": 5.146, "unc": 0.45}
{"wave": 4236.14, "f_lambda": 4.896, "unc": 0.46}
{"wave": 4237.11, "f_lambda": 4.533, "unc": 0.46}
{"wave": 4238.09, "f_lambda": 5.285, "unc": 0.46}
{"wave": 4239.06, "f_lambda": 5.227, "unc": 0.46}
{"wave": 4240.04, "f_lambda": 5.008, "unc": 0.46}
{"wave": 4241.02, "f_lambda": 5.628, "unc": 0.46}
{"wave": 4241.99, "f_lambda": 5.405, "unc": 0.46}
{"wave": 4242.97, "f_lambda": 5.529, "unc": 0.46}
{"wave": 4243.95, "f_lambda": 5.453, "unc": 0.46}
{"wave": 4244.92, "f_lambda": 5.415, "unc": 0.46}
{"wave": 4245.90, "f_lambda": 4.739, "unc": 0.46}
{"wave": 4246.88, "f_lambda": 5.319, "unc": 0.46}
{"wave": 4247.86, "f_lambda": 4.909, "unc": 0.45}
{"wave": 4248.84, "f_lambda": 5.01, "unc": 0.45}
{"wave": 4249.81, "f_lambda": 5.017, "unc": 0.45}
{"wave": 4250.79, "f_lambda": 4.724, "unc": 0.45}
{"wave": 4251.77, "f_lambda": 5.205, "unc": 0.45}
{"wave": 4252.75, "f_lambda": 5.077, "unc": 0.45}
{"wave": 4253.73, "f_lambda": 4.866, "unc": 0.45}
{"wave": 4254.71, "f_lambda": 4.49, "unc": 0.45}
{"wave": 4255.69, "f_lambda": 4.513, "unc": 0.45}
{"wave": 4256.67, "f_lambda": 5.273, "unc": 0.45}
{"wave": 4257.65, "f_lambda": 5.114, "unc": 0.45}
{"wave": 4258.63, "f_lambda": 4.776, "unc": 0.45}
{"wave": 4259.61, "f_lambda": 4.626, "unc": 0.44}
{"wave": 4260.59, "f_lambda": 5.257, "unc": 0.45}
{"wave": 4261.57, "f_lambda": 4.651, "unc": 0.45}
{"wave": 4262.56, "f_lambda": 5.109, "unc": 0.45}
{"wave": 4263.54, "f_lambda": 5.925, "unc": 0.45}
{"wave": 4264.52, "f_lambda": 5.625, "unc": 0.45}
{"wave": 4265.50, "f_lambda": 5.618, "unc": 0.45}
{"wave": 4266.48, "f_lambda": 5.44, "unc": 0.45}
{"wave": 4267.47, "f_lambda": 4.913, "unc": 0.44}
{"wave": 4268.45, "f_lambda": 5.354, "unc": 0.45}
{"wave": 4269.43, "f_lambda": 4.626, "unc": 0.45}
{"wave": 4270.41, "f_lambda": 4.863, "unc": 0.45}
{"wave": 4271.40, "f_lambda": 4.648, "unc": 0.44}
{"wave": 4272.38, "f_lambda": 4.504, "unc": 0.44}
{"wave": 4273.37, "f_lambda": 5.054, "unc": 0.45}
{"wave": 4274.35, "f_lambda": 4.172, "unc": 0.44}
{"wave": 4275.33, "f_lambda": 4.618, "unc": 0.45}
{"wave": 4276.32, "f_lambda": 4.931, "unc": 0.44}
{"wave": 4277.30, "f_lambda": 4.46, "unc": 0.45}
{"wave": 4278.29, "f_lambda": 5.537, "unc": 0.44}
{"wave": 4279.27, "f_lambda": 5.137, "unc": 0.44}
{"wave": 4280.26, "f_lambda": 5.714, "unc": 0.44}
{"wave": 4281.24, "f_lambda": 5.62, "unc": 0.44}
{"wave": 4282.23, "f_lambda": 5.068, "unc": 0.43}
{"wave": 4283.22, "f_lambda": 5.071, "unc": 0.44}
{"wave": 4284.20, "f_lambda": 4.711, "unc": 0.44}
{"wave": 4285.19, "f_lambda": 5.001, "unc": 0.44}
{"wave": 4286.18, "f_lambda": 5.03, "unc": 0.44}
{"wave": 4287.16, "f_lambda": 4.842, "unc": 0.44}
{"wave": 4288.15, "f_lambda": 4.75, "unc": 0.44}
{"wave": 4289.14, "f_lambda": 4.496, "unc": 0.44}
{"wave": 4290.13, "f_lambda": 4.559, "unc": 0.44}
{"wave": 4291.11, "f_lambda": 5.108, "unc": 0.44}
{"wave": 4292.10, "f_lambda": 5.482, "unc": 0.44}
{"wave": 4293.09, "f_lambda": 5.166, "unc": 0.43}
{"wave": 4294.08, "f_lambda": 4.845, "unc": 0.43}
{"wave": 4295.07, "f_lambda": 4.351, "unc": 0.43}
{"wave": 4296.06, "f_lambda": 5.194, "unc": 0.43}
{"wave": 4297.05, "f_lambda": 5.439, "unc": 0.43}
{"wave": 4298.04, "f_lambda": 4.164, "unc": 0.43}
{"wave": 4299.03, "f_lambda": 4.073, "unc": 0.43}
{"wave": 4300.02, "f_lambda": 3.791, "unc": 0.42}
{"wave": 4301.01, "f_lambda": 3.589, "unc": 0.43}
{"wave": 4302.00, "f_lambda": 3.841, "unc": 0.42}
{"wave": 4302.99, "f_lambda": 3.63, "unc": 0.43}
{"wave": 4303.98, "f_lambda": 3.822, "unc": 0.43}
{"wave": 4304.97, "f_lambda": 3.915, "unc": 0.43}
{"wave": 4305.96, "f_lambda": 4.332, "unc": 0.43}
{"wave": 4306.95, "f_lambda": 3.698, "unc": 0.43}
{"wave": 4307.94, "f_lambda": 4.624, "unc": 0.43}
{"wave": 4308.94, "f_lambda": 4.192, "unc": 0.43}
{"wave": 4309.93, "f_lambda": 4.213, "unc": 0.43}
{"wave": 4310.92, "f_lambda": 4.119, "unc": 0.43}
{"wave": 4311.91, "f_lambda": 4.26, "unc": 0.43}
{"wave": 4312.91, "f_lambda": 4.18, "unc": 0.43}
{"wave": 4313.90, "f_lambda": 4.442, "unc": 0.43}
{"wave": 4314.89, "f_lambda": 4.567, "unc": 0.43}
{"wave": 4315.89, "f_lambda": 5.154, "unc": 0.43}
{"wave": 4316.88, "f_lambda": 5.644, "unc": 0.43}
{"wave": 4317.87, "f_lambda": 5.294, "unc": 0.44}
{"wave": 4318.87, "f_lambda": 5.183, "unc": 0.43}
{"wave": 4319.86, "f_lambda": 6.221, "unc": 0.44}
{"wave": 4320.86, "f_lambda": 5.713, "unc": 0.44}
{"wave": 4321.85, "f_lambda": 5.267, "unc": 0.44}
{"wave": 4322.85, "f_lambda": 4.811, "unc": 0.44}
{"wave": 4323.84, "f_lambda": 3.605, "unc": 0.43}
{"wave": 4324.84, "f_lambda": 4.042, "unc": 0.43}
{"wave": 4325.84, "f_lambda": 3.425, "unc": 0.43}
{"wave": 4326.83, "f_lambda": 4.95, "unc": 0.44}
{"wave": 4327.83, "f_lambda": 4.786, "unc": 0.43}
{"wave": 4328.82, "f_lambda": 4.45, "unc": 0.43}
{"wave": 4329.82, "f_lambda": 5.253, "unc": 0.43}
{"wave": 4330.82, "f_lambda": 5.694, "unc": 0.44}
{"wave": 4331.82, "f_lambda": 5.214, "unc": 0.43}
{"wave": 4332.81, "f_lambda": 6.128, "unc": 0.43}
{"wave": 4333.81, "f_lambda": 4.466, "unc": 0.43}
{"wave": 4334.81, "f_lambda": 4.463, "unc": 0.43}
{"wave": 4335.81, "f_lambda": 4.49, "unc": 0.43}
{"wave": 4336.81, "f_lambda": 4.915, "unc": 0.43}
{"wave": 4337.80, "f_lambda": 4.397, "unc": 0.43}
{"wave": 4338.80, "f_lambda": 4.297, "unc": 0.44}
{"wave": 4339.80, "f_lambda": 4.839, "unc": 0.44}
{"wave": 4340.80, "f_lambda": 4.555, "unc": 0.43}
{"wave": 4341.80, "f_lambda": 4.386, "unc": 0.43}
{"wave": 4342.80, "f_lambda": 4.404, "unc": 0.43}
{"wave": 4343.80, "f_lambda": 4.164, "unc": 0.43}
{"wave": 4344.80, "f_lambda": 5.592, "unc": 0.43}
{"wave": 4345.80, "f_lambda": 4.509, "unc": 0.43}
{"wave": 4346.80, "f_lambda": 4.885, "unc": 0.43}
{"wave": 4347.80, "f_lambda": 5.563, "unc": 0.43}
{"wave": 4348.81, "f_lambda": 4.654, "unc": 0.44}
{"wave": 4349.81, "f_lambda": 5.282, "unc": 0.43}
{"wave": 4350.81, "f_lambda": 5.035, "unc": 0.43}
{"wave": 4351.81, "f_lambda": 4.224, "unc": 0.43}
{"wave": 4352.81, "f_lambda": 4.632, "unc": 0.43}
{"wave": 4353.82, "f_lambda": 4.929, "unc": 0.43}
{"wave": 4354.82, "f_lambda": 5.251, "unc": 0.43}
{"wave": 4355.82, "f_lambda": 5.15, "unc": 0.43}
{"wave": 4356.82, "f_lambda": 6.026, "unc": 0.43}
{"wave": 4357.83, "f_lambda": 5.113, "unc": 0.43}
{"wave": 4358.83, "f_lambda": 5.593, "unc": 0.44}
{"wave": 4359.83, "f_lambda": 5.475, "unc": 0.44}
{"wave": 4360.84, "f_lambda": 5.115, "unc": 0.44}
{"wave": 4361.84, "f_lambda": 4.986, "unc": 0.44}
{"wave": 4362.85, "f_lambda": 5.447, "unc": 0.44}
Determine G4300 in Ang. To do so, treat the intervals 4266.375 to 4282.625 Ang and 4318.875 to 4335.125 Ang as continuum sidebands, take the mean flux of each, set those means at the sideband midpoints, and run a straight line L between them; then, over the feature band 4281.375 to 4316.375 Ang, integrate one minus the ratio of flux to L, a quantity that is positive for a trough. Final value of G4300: 3.0 Ang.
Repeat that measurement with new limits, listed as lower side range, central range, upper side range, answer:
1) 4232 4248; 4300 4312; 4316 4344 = 2.3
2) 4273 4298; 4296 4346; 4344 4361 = 4.4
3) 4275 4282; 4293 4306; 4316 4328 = 2.0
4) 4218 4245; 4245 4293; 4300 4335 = -1.1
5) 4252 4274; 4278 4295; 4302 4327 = -0.9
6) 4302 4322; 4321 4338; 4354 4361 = 0.5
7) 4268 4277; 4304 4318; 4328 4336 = 1.4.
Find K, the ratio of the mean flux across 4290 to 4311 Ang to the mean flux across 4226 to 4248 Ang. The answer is 0.87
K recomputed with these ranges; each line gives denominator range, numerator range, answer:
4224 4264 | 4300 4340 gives 0.92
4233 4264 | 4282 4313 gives 0.88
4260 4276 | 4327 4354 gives 0.96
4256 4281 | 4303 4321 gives 0.91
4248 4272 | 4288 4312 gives 0.87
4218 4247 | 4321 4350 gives 0.93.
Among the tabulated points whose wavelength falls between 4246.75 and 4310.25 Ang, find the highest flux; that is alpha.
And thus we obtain 5.925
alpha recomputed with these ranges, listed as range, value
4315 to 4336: 6.221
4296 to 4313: 5.439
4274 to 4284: 5.714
